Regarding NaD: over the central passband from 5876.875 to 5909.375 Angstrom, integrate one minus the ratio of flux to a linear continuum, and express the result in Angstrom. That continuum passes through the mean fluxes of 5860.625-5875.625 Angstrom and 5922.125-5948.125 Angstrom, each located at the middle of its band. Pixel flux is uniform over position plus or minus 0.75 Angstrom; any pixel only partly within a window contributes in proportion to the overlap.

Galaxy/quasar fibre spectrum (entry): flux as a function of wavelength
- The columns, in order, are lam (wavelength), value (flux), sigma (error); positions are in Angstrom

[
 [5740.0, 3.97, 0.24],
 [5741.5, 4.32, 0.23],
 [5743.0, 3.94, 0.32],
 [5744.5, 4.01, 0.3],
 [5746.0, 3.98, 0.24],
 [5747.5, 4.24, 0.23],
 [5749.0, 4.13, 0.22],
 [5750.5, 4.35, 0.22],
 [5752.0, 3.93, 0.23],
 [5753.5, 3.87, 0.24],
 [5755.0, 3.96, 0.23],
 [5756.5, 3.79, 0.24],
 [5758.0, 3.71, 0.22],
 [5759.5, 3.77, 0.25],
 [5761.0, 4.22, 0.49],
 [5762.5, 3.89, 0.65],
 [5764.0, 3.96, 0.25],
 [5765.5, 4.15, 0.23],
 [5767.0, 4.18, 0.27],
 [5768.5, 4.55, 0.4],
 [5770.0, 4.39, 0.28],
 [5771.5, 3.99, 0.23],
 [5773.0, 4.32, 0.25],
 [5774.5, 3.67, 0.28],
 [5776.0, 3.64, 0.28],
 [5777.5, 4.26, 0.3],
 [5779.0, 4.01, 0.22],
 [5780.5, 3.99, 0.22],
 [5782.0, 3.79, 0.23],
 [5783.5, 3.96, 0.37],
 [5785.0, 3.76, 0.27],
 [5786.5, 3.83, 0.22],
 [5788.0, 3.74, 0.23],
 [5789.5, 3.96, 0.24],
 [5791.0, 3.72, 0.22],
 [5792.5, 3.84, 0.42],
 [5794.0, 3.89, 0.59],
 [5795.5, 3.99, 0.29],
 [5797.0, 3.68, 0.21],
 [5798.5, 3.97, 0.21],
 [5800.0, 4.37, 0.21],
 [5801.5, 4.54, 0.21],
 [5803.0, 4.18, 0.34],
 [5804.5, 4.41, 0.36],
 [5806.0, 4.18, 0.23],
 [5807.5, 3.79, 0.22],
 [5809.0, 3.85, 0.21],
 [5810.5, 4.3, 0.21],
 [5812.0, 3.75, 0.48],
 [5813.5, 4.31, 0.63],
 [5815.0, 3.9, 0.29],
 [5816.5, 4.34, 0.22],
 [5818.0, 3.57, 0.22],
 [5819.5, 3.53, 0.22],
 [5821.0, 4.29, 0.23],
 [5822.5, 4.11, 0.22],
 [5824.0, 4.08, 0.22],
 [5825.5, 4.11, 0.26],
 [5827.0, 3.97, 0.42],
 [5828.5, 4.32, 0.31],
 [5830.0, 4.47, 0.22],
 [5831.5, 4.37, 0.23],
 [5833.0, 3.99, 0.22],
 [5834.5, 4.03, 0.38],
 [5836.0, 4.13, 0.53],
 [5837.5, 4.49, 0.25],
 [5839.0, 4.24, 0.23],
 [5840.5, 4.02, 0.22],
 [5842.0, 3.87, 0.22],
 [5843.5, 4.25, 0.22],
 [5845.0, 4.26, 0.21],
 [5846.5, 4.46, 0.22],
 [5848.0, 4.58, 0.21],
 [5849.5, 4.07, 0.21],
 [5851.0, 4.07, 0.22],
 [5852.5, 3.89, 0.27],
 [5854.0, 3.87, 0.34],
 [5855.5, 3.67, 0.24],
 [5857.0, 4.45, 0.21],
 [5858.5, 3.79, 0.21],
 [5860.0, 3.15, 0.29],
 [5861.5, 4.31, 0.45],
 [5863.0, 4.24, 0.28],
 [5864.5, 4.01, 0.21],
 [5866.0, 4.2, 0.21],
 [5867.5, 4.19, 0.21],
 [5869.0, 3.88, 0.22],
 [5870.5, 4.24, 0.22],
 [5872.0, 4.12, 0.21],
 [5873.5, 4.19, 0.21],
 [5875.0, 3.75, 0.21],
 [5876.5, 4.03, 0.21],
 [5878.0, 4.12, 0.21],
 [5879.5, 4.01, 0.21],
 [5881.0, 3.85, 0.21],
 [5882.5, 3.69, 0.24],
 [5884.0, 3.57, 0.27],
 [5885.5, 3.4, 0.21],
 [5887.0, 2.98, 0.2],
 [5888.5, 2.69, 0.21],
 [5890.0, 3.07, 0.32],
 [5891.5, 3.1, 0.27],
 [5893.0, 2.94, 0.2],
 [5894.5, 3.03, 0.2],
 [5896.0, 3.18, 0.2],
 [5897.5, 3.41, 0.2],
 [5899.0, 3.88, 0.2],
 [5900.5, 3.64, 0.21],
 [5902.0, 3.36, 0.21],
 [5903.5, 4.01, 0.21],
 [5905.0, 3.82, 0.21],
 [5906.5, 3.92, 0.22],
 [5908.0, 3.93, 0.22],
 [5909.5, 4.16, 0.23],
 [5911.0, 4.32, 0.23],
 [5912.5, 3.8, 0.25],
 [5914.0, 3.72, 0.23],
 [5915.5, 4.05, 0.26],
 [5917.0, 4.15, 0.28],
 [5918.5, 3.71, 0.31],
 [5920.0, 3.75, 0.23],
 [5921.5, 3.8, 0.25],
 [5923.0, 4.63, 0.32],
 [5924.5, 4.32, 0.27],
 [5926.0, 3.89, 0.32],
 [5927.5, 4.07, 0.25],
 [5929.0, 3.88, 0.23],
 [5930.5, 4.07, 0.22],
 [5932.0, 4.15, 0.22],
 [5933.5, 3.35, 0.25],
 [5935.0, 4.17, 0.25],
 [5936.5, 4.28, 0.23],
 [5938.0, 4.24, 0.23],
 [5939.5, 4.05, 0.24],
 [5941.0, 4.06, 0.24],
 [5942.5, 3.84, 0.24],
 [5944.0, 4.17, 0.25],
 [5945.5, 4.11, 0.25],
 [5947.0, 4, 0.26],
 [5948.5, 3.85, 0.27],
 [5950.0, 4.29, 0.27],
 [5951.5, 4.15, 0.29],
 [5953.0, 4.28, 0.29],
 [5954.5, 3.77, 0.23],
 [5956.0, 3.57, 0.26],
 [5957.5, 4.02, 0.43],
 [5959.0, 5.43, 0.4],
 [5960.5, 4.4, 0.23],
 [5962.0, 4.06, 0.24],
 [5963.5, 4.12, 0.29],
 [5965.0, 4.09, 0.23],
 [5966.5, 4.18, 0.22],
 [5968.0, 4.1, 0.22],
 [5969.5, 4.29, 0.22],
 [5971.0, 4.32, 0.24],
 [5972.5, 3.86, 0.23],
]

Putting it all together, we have 4.5 Angstrom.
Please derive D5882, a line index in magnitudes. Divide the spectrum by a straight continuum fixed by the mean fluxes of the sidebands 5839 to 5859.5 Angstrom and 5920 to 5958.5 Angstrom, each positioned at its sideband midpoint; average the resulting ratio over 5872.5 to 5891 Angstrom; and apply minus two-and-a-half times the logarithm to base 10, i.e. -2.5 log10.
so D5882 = 0.13 mag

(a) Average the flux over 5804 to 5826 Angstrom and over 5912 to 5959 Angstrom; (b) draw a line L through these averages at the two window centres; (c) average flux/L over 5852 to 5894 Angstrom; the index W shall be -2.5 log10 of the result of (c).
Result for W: 0.075 mag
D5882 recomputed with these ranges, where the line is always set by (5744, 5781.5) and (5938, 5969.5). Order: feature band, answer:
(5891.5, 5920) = 0.11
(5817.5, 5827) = 0.03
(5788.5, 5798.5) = 0.05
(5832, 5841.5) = -0.02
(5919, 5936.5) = 0.03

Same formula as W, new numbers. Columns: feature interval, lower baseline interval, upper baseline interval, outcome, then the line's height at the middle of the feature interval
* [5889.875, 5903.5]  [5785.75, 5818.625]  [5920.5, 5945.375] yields 0.208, 4.04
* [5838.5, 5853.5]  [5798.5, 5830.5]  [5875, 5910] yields -0.076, 3.88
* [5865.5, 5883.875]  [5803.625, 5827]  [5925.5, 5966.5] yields 0.015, 4.06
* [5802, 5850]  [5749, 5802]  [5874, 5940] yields -0.062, 3.91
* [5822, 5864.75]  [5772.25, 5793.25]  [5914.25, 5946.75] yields -0.045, 3.95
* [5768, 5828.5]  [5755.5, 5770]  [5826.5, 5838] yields 0.032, 4.13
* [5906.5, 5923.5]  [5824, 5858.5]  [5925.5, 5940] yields 0.015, 4.04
